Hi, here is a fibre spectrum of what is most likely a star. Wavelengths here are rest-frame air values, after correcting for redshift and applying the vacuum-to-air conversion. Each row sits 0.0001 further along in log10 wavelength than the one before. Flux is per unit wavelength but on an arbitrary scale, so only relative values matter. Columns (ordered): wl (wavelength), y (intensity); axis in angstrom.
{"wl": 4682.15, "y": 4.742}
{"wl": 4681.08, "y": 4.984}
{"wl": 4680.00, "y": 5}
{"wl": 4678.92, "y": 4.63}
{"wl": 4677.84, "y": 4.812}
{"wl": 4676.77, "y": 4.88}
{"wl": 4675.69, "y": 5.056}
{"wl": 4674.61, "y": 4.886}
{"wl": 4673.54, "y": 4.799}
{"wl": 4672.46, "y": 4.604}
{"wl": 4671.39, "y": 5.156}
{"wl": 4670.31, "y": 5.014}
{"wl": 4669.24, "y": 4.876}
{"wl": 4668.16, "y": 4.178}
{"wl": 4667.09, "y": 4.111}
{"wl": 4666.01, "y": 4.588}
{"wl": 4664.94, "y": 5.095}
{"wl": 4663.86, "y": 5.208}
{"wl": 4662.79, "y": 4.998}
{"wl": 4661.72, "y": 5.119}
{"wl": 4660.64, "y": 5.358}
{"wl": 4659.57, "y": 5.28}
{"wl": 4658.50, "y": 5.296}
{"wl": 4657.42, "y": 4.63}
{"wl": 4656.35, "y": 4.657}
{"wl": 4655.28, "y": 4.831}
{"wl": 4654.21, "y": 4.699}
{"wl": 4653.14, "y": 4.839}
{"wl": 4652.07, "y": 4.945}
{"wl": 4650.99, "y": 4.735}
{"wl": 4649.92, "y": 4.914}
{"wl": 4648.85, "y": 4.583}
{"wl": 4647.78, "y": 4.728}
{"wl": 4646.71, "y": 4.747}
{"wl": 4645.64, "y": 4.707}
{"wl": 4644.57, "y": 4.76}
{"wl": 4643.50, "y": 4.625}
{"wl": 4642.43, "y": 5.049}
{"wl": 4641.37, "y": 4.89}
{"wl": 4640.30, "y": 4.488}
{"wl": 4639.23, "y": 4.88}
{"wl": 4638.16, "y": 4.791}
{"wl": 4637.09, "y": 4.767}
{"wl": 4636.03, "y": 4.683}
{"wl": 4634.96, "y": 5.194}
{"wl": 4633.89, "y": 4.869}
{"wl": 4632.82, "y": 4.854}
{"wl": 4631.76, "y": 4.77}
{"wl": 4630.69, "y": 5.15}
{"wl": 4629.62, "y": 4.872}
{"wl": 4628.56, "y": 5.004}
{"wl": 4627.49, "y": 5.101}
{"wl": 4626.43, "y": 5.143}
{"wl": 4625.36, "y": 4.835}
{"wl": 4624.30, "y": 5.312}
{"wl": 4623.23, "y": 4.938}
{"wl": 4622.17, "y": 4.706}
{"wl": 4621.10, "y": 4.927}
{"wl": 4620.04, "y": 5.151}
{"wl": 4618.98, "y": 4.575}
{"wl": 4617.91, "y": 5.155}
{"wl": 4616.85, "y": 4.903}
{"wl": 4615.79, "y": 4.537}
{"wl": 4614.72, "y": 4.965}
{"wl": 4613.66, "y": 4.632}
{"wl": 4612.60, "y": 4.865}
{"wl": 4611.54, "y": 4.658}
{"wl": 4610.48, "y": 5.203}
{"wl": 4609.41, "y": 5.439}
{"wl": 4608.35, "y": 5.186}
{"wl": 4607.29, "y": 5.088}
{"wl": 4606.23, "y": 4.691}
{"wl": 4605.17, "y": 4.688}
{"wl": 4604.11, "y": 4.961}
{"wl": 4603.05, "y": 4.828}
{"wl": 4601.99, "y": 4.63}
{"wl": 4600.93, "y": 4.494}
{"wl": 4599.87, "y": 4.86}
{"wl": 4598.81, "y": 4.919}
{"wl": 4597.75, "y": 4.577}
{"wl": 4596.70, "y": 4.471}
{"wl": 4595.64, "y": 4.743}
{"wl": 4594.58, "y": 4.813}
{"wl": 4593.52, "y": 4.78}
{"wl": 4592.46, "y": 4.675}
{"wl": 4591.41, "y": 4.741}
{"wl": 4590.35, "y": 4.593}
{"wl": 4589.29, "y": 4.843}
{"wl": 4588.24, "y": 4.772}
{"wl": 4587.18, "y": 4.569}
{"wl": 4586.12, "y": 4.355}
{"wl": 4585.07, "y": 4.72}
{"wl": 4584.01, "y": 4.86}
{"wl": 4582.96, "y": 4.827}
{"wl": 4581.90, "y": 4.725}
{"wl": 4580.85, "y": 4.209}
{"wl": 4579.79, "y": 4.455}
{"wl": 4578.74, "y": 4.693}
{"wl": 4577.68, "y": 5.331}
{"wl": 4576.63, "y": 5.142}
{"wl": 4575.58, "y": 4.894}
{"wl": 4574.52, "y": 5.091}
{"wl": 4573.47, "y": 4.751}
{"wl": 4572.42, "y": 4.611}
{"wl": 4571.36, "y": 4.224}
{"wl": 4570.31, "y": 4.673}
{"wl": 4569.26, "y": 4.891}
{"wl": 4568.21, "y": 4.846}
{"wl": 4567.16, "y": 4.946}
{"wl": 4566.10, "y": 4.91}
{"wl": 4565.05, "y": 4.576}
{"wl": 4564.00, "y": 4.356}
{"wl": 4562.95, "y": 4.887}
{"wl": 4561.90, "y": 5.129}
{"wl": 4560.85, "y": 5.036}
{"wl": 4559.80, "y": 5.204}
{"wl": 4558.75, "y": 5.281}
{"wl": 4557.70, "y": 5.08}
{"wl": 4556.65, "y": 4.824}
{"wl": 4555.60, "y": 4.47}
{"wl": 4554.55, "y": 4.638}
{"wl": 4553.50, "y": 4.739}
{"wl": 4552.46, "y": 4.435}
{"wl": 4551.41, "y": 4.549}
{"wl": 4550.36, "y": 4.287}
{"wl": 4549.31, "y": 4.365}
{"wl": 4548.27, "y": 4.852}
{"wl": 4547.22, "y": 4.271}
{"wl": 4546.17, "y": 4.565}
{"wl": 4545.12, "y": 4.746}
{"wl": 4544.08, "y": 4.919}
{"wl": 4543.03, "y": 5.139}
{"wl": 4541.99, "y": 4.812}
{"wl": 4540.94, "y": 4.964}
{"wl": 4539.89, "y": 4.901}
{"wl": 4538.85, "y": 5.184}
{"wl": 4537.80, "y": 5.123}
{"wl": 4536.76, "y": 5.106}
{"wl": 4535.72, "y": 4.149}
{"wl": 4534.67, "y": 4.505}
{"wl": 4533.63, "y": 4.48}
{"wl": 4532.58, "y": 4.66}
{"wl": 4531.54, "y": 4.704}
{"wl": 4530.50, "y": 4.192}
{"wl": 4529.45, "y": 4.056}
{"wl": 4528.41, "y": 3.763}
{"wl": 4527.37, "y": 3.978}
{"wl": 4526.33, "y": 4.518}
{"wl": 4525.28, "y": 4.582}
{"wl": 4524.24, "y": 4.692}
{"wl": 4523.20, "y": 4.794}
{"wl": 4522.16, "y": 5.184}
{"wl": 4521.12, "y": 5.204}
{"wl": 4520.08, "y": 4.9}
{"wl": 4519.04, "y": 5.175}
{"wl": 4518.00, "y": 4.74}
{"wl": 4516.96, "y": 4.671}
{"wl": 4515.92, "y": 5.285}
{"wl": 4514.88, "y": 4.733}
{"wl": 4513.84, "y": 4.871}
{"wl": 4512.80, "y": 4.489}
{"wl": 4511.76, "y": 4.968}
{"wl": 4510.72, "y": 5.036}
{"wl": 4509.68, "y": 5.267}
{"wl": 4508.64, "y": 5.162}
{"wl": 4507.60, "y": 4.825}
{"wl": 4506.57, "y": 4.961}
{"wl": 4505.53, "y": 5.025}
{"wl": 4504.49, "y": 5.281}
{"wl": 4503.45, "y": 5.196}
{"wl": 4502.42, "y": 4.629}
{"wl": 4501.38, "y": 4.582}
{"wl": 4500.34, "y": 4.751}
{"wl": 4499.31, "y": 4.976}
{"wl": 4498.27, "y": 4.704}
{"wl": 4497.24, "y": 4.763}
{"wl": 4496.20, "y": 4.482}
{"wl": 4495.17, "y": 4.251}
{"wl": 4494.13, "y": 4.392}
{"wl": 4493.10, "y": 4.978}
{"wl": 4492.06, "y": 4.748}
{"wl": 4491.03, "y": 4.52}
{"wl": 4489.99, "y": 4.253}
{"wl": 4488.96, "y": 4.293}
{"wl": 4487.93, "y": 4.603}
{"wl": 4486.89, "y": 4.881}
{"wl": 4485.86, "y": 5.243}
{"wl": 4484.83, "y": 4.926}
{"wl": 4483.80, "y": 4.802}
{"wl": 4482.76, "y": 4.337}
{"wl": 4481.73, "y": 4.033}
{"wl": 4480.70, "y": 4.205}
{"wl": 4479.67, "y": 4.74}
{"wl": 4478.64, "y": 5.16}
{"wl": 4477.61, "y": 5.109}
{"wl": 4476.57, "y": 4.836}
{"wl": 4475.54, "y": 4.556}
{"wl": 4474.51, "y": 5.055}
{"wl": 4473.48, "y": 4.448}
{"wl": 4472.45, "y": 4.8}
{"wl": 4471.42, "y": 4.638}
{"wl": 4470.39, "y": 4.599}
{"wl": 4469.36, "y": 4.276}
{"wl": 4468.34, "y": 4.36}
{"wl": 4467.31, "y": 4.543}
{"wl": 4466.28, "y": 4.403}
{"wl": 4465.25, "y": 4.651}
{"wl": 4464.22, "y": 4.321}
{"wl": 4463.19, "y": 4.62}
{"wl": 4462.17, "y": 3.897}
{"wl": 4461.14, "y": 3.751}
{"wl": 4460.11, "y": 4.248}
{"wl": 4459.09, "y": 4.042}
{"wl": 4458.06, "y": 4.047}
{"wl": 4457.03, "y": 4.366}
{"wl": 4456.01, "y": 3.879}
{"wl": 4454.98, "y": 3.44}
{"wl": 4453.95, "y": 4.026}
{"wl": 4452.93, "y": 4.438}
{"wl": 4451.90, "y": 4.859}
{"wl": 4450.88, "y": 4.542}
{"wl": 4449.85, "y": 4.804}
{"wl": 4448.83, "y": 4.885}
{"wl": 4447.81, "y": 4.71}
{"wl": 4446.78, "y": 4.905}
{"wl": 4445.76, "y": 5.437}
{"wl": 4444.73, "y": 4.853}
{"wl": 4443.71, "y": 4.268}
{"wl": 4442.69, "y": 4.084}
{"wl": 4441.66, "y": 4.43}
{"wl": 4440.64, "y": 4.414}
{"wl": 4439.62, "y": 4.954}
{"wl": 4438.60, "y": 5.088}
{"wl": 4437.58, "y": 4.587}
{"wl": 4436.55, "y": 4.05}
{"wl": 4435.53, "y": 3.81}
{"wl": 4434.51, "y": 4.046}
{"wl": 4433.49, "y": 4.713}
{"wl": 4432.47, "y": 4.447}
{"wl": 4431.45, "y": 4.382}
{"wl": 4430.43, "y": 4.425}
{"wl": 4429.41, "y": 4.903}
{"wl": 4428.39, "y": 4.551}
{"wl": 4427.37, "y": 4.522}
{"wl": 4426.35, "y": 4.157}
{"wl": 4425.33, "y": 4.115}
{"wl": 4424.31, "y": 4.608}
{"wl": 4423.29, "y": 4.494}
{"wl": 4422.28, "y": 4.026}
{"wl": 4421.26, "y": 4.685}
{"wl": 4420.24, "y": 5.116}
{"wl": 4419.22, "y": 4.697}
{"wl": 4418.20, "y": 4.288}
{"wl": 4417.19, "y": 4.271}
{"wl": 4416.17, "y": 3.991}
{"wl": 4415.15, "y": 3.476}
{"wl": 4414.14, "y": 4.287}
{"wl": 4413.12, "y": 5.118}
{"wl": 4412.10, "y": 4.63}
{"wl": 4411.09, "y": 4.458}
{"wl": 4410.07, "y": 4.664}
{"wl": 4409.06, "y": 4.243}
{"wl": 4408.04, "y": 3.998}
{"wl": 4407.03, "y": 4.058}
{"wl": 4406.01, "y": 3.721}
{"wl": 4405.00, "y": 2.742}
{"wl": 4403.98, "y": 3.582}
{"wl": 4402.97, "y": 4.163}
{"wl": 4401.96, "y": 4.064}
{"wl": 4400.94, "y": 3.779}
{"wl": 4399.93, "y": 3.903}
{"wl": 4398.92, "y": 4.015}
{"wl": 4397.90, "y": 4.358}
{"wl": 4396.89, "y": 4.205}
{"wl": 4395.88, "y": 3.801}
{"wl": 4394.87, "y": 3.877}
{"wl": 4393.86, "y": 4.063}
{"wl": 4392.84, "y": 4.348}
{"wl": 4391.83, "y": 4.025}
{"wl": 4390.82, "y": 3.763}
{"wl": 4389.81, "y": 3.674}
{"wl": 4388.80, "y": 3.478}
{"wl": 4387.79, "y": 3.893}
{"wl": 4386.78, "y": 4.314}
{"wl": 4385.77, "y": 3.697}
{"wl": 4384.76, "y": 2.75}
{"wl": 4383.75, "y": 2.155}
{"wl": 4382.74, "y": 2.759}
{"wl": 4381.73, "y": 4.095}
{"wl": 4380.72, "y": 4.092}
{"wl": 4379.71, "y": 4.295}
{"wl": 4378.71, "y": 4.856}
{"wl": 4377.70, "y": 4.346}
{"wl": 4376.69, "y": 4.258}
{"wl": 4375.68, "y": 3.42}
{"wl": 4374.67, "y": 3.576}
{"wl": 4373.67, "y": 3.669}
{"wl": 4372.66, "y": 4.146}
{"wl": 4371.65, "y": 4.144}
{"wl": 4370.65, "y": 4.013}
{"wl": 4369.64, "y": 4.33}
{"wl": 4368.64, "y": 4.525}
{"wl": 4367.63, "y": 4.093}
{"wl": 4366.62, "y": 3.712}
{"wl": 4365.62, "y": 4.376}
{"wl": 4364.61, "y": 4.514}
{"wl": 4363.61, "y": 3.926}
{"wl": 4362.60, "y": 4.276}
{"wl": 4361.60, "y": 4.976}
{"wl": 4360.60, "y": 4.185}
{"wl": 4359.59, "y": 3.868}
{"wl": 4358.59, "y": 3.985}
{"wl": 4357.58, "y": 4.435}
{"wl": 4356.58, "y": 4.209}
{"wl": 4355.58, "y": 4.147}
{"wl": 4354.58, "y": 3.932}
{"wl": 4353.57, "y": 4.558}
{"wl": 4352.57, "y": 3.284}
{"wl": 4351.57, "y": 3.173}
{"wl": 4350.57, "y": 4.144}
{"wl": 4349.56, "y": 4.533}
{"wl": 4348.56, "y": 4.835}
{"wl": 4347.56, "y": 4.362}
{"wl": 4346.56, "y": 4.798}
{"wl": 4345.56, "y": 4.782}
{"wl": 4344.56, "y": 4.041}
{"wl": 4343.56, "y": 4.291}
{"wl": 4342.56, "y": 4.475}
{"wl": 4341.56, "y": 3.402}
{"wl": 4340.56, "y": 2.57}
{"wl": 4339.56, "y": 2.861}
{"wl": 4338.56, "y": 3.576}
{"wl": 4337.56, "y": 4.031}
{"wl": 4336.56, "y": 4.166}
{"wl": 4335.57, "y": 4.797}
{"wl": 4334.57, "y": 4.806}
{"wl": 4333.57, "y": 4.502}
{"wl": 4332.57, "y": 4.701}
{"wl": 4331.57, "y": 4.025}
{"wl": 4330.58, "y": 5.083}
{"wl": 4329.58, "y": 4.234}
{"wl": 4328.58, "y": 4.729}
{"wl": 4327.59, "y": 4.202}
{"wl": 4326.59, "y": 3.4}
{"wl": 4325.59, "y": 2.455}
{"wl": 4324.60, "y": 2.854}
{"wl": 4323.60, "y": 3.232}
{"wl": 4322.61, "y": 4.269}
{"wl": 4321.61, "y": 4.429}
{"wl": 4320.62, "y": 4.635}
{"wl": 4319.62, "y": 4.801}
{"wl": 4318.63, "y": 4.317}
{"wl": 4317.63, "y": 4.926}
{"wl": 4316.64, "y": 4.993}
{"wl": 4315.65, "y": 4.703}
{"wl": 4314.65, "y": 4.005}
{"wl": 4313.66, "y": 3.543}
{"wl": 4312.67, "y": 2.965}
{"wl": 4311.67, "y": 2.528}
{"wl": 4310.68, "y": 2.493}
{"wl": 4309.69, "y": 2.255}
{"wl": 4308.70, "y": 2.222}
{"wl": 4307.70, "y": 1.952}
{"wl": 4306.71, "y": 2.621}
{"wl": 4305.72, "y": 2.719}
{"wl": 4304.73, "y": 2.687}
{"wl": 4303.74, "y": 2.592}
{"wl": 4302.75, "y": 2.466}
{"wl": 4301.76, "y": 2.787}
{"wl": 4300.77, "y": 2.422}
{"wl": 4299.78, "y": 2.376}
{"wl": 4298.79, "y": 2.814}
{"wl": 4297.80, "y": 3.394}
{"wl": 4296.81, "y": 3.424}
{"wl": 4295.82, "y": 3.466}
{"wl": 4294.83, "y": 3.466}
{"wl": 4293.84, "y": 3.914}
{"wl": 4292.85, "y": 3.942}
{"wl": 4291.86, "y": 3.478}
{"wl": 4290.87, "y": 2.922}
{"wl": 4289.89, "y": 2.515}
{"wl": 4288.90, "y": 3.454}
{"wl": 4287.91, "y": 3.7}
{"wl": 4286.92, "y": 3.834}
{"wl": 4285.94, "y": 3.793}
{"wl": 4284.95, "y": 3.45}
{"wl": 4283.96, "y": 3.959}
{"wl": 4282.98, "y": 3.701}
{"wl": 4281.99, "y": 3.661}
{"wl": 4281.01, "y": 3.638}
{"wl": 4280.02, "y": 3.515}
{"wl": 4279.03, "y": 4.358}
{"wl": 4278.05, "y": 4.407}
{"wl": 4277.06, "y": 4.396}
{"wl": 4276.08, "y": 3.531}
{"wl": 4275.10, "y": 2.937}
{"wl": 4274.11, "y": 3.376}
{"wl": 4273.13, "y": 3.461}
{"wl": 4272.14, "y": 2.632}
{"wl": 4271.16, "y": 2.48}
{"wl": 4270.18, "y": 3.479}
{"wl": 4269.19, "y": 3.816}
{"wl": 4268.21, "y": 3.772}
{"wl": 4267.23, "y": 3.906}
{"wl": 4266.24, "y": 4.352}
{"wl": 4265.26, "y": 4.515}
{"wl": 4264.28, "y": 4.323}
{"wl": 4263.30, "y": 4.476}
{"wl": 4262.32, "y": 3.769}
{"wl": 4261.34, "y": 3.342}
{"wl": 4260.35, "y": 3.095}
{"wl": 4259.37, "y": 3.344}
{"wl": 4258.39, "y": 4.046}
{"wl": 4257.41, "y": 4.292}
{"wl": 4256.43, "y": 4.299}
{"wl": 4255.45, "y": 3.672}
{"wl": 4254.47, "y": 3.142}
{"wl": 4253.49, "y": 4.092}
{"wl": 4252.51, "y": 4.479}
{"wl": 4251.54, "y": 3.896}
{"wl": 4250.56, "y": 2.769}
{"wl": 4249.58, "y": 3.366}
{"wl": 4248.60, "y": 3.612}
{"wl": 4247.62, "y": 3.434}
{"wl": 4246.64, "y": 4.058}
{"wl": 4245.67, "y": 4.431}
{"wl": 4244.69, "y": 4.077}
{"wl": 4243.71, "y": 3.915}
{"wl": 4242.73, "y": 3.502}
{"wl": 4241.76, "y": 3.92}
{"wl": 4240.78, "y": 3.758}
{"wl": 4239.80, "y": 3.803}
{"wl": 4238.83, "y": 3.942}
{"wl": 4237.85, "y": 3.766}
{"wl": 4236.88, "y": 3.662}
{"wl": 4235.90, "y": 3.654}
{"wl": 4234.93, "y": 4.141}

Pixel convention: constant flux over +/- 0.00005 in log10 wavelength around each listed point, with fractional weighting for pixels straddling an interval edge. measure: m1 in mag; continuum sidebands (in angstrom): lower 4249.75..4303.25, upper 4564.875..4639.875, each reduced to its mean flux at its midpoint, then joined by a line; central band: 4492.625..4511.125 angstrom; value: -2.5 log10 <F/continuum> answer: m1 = -0.096 mag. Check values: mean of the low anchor 3.56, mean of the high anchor 4.83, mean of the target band 4.85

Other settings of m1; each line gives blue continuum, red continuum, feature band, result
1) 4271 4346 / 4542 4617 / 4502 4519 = -0.11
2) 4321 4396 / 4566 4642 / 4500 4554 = -0.04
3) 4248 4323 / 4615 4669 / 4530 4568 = -0.05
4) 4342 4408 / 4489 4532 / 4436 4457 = -0.03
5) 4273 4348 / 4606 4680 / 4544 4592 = -0.03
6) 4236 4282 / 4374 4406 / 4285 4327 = 0.14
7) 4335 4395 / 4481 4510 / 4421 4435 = -0.02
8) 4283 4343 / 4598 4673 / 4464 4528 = -0.10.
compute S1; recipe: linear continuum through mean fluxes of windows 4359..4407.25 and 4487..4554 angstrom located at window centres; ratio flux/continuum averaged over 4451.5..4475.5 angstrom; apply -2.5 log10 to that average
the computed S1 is 0.01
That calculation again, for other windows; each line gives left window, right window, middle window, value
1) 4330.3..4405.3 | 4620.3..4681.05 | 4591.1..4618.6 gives -0.02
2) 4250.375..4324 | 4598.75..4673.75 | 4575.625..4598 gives -0.01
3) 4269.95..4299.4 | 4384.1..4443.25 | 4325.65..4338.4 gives -0.15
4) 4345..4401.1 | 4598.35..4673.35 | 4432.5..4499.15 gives -0.05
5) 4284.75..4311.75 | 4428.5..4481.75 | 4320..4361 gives -0.20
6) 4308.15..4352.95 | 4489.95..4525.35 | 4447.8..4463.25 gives 0.08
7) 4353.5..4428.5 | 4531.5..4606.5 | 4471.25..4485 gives -0.07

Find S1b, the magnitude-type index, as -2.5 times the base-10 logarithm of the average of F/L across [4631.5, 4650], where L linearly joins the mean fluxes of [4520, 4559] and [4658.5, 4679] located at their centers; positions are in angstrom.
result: 0.01 mag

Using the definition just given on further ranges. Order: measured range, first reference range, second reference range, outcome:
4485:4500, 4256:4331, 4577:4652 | -0.08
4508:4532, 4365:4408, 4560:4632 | -0.06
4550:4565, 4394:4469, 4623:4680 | -0.03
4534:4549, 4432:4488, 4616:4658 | -0.03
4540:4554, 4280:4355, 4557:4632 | -0.01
